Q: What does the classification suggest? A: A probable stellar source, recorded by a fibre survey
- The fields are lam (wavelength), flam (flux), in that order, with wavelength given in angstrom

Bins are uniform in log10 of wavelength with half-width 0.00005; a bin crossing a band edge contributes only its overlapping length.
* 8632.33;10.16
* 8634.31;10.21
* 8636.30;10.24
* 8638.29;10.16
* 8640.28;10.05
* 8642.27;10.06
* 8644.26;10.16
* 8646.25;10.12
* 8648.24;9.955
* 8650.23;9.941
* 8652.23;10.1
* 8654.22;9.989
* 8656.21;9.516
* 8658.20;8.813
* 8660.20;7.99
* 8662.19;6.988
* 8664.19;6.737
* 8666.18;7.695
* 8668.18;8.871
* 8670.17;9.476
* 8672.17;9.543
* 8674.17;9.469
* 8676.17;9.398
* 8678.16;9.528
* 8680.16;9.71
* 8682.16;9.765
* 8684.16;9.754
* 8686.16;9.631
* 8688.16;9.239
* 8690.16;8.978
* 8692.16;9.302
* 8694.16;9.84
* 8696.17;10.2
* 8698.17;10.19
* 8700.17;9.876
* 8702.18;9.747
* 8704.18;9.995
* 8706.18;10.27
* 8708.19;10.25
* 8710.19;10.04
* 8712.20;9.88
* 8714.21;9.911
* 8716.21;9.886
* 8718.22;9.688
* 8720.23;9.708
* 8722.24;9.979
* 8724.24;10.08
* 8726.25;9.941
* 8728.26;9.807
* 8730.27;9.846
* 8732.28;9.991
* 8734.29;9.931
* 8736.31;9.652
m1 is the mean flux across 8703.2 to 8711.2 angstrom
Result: 10.1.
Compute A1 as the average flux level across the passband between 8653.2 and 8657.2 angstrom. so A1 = 9.77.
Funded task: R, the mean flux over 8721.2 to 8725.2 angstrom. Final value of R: 10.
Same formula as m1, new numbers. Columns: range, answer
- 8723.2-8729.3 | 9.95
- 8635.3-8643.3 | 10.1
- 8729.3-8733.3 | 9.92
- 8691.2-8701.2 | 9.88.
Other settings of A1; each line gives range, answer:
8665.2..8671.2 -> 8.69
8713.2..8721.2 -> 9.8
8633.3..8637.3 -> 10.2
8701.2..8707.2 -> 10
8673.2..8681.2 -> 9.53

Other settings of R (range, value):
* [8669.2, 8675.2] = 9.48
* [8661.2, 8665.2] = 6.87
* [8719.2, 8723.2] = 9.83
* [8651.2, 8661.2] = 9.28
